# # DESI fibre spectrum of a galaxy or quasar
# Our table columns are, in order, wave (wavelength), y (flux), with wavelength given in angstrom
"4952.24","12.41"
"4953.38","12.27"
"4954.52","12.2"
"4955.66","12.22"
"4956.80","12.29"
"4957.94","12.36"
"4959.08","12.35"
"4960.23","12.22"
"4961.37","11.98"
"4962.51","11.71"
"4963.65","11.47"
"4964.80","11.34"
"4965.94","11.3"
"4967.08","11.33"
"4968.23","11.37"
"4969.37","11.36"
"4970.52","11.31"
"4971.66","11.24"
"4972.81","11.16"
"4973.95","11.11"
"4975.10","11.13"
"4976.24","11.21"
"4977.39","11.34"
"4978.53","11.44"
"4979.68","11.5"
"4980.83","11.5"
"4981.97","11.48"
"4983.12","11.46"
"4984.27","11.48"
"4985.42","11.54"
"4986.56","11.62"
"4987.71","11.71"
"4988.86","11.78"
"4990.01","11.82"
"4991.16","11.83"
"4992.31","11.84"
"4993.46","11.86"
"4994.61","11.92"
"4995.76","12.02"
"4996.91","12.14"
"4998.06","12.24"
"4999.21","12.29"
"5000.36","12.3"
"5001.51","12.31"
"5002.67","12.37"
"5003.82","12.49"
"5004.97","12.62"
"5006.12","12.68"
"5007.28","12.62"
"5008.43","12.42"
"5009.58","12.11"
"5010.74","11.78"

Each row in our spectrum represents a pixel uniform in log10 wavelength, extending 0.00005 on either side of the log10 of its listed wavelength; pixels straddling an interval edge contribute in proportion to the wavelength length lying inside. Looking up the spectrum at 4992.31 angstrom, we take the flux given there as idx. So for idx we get 11.84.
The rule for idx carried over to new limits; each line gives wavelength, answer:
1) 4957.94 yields 12.36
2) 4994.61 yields 11.92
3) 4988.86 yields 11.78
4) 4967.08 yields 11.33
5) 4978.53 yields 11.44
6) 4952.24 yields 12.41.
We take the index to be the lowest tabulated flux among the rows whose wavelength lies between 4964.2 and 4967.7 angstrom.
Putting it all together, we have 11.3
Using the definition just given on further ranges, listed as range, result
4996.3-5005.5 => 12.14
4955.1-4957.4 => 12.22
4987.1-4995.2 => 11.71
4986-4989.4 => 11.62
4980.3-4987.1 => 11.46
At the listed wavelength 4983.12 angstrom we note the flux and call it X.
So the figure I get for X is 11.46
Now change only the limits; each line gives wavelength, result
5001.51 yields 12.31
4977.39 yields 11.34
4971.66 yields 11.24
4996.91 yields 12.14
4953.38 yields 12.27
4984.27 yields 11.48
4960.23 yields 12.22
